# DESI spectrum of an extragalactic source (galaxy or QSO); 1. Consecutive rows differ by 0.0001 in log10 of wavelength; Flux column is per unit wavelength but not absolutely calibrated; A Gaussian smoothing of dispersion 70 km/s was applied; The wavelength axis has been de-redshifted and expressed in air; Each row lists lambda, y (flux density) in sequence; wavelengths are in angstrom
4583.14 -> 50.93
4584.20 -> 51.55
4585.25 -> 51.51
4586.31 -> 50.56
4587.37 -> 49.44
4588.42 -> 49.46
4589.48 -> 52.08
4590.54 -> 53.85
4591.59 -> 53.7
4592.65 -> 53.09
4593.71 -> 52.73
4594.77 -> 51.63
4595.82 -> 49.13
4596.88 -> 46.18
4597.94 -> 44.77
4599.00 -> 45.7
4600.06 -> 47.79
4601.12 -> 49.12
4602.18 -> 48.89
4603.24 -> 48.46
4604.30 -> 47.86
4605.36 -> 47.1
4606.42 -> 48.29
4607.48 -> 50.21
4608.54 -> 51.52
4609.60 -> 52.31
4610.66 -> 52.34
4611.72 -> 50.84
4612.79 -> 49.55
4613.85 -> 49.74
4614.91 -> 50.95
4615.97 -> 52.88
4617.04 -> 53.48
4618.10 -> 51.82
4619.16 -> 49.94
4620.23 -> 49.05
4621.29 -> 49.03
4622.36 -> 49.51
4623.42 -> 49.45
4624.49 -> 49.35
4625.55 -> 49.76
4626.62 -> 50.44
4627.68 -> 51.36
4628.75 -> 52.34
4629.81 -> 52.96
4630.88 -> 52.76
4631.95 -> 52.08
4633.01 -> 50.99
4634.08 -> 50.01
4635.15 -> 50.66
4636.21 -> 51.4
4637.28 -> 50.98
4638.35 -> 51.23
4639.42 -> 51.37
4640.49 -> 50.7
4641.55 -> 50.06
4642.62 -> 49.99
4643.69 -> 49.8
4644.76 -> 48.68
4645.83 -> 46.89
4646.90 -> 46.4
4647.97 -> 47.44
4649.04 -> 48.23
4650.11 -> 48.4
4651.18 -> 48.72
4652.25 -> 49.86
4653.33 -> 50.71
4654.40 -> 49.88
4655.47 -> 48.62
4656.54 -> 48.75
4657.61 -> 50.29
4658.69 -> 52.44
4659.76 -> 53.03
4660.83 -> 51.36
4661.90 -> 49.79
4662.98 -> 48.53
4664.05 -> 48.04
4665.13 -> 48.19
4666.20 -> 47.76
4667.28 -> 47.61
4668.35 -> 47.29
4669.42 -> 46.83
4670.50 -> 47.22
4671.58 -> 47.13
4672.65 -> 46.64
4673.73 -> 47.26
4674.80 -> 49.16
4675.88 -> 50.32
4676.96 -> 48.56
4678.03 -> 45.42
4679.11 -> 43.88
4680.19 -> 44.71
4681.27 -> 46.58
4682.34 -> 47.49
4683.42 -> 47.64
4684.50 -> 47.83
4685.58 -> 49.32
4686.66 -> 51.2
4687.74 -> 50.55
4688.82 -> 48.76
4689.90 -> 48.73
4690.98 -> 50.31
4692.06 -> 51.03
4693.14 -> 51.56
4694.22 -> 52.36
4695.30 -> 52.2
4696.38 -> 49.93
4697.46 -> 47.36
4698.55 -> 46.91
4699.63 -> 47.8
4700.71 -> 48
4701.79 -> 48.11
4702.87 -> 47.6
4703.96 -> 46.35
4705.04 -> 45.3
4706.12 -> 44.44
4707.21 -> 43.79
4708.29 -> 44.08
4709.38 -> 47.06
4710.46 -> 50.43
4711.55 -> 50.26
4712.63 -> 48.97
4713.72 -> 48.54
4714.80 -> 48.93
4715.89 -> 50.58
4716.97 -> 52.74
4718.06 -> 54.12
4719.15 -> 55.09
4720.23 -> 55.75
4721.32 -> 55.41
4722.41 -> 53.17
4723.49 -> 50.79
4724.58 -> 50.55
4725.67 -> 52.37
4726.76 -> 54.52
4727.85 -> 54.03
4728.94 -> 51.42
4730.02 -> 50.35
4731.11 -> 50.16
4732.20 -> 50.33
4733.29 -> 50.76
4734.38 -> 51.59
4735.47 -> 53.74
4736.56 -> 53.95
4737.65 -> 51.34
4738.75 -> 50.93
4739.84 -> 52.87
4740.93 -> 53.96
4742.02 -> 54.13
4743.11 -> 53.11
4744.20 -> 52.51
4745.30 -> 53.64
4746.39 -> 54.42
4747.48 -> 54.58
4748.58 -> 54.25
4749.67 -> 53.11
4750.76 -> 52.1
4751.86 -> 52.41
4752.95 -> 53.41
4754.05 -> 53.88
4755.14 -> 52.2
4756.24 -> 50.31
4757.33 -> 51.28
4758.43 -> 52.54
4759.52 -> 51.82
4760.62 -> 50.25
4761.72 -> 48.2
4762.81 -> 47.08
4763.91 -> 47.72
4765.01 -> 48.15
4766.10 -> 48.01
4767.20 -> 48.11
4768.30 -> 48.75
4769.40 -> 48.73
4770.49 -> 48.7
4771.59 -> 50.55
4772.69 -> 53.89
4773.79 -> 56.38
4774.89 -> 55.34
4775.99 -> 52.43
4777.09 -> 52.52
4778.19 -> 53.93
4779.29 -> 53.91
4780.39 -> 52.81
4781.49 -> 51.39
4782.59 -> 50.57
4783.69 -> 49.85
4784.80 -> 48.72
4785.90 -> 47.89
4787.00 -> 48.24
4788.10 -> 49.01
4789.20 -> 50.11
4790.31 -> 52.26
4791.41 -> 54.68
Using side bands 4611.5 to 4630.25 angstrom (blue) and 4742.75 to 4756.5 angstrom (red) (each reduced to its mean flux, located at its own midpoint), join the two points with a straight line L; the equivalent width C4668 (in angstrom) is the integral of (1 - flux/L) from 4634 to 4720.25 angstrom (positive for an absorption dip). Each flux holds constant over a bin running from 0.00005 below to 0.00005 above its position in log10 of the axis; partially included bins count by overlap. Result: 4.6 angstrom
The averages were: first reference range 50.7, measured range 48.9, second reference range 53.1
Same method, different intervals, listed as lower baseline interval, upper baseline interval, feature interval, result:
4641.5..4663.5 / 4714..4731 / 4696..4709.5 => 1.3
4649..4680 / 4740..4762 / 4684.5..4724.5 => 0.7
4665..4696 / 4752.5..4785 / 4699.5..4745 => -1.0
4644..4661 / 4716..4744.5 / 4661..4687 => 1.3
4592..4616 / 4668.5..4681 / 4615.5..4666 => -2.0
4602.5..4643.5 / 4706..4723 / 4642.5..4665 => 0.5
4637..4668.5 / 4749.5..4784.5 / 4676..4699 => 0.6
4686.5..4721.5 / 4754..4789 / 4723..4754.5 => -1.6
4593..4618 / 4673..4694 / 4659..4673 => 0.1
